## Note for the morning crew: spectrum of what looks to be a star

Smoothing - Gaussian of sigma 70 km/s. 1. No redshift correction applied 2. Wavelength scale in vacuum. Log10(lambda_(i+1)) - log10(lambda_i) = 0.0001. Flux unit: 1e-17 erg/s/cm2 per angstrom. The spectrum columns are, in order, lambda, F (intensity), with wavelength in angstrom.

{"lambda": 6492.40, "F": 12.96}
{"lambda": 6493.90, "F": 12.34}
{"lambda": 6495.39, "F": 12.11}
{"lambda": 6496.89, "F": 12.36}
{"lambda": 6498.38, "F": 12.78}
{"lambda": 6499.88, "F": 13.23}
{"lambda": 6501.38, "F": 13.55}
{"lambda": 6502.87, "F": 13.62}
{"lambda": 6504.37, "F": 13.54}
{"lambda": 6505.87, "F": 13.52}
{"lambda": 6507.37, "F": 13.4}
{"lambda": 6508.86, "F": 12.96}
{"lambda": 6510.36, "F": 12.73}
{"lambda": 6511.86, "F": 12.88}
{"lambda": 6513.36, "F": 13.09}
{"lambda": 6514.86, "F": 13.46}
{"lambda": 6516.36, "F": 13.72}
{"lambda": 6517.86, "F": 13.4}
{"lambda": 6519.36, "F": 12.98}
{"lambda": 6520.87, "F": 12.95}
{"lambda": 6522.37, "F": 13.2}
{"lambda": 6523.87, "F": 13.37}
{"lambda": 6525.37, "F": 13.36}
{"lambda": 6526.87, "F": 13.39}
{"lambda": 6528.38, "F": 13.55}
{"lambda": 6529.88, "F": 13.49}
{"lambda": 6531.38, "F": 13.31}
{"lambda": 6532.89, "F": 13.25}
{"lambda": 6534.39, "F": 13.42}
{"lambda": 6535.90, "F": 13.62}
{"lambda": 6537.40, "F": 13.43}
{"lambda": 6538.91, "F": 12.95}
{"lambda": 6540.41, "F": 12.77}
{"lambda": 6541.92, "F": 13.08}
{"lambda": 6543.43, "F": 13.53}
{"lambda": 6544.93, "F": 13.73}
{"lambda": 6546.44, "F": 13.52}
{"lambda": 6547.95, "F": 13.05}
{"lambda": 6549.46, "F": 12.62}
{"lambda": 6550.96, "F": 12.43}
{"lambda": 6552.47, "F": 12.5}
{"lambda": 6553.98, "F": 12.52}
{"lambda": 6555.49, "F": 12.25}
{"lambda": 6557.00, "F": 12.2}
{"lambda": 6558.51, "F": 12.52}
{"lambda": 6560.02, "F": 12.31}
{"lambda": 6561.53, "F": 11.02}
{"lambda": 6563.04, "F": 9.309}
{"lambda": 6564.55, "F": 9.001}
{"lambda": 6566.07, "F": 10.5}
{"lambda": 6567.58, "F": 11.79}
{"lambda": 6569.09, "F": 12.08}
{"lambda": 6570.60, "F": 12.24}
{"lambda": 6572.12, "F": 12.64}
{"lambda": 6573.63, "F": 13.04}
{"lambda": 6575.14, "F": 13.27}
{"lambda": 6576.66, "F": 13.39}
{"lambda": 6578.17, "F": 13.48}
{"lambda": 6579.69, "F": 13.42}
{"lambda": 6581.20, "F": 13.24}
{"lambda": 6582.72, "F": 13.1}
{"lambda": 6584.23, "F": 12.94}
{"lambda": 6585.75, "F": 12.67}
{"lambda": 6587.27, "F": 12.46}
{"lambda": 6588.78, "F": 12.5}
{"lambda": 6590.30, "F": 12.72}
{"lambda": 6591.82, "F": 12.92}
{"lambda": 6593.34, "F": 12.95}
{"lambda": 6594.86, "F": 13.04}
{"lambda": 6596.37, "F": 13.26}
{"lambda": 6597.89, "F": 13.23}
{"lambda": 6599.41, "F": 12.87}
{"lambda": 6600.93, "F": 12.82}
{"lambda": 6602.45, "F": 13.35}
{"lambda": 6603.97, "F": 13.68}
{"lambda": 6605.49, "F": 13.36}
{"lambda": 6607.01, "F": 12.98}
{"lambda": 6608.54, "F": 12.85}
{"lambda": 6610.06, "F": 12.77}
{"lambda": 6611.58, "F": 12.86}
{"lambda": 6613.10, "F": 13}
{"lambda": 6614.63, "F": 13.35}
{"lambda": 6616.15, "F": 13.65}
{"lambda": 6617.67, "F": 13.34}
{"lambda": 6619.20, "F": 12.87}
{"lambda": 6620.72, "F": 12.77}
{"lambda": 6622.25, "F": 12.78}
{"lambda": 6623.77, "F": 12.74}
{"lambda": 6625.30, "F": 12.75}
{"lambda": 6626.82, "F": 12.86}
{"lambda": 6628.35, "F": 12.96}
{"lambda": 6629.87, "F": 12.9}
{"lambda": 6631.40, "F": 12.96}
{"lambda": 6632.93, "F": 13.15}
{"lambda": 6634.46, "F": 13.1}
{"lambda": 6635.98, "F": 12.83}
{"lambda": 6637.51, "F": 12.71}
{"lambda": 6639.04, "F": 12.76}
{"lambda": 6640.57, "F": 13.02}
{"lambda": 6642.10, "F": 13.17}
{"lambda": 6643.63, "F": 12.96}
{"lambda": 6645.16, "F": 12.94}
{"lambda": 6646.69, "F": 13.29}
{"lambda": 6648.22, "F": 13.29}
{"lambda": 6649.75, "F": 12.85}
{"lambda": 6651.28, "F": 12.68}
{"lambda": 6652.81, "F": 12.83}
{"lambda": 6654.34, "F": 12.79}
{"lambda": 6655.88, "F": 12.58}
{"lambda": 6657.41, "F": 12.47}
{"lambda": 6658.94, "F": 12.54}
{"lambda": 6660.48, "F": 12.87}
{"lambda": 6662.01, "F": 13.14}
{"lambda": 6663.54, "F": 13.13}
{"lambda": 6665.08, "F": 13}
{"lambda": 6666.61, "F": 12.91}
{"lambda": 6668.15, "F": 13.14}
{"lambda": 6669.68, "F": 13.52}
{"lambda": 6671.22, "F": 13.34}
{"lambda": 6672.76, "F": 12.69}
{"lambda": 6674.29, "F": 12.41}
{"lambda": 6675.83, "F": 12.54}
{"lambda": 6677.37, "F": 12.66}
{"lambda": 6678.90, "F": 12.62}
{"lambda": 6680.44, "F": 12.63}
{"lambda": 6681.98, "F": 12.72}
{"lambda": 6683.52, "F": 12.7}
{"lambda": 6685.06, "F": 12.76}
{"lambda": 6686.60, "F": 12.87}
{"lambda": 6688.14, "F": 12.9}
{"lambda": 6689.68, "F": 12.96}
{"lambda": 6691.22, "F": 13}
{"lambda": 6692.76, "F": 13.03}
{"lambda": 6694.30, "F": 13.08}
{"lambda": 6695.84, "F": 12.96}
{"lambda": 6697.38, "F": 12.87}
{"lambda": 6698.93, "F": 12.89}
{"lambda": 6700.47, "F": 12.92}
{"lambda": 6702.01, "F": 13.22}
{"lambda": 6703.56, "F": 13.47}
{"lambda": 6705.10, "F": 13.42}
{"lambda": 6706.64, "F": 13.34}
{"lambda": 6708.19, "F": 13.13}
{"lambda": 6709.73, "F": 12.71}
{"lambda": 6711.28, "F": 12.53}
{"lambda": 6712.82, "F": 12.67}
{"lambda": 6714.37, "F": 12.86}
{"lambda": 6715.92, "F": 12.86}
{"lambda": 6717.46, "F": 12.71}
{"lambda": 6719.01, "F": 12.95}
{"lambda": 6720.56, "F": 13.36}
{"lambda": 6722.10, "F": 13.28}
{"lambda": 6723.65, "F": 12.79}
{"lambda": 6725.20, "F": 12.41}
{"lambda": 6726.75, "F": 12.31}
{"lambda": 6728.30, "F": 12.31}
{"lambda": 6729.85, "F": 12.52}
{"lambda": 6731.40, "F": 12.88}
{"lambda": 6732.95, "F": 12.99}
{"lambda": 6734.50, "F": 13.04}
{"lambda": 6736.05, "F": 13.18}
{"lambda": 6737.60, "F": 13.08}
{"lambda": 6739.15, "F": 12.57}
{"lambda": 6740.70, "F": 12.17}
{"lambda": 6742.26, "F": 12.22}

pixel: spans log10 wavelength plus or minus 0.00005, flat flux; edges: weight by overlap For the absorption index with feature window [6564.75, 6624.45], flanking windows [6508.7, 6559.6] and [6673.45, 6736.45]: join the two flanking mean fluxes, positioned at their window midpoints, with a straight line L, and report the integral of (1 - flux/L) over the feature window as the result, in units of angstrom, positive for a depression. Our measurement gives 0.7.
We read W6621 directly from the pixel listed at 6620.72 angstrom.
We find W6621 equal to 12.77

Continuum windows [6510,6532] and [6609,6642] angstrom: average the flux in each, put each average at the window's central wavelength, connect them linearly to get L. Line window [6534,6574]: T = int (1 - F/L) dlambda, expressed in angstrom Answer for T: 2.5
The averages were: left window 13.3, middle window 12.4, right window 13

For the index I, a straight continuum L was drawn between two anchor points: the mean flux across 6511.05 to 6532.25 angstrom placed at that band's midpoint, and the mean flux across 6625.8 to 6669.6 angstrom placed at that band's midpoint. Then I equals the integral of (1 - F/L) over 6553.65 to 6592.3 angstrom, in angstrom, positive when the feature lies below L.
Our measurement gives 2.5 angstrom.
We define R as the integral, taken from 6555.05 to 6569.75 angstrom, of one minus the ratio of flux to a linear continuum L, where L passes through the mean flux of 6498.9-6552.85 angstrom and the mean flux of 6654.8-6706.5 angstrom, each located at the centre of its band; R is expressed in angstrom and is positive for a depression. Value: 2.1 angstrom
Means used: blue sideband 13.2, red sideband 12.9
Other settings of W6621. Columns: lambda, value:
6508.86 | 12.96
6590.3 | 12.72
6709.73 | 12.71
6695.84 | 12.96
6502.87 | 13.62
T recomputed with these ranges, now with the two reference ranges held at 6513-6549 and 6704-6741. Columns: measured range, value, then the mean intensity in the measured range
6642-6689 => 0.5 angstrom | 12.9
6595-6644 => 0.3 angstrom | 13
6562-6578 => 1.7 angstrom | 11.8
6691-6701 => 0.0 angstrom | 13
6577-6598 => 0.3 angstrom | 13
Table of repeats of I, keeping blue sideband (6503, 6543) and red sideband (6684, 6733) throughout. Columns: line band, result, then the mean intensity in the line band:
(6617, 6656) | 0.36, 12.9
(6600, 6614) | 0.03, 13.1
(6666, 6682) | 0.16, 12.8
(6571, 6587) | 0.10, 13.1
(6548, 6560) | 0.68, 12.5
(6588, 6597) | 0.16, 12.9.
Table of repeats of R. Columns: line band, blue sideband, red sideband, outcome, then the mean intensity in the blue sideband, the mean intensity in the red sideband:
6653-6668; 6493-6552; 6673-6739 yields 0.12 angstrom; 13.2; 12.9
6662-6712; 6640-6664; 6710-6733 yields -0.45 angstrom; 12.9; 12.8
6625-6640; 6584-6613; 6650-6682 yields -0.01 angstrom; 13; 12.8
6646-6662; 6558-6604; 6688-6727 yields -0.09 angstrom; 12.5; 13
